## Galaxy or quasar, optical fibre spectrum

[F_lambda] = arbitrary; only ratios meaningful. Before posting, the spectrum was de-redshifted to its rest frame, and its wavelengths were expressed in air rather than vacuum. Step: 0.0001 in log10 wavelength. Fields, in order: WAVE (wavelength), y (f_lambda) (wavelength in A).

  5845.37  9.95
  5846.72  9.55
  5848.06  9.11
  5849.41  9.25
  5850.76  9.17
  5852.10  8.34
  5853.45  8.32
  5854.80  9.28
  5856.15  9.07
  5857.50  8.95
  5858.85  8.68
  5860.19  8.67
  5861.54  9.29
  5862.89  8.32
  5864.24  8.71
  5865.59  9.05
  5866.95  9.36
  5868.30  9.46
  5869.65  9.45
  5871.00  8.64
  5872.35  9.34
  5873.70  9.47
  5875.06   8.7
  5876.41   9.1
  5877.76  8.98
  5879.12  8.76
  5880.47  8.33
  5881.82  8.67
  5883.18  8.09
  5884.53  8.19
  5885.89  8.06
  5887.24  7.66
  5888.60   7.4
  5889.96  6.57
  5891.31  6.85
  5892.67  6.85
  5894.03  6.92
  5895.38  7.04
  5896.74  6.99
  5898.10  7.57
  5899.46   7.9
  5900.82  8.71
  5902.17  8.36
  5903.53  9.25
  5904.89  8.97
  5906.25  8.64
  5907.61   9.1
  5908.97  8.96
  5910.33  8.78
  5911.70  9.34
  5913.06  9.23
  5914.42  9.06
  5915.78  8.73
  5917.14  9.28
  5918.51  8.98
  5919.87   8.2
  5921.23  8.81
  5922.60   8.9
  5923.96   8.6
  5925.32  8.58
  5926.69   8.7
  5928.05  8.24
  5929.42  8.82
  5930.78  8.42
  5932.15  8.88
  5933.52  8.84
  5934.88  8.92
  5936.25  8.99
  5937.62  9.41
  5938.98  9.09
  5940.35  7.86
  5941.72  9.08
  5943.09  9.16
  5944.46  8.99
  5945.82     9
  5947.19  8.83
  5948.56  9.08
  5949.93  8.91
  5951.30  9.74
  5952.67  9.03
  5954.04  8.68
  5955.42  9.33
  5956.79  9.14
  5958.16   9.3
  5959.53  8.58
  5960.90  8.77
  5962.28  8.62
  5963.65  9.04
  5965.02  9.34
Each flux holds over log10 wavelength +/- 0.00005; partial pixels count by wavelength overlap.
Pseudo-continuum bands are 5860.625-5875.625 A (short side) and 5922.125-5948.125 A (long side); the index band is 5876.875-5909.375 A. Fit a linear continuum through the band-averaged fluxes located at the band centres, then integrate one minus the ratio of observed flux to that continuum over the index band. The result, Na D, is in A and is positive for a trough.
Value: 3.39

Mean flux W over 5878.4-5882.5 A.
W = 8.59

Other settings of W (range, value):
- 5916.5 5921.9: 8.81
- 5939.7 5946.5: 8.83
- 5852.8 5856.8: 8.88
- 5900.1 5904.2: 8.78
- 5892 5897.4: 6.95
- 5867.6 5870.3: 9.46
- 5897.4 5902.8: 8.13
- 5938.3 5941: 8.49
